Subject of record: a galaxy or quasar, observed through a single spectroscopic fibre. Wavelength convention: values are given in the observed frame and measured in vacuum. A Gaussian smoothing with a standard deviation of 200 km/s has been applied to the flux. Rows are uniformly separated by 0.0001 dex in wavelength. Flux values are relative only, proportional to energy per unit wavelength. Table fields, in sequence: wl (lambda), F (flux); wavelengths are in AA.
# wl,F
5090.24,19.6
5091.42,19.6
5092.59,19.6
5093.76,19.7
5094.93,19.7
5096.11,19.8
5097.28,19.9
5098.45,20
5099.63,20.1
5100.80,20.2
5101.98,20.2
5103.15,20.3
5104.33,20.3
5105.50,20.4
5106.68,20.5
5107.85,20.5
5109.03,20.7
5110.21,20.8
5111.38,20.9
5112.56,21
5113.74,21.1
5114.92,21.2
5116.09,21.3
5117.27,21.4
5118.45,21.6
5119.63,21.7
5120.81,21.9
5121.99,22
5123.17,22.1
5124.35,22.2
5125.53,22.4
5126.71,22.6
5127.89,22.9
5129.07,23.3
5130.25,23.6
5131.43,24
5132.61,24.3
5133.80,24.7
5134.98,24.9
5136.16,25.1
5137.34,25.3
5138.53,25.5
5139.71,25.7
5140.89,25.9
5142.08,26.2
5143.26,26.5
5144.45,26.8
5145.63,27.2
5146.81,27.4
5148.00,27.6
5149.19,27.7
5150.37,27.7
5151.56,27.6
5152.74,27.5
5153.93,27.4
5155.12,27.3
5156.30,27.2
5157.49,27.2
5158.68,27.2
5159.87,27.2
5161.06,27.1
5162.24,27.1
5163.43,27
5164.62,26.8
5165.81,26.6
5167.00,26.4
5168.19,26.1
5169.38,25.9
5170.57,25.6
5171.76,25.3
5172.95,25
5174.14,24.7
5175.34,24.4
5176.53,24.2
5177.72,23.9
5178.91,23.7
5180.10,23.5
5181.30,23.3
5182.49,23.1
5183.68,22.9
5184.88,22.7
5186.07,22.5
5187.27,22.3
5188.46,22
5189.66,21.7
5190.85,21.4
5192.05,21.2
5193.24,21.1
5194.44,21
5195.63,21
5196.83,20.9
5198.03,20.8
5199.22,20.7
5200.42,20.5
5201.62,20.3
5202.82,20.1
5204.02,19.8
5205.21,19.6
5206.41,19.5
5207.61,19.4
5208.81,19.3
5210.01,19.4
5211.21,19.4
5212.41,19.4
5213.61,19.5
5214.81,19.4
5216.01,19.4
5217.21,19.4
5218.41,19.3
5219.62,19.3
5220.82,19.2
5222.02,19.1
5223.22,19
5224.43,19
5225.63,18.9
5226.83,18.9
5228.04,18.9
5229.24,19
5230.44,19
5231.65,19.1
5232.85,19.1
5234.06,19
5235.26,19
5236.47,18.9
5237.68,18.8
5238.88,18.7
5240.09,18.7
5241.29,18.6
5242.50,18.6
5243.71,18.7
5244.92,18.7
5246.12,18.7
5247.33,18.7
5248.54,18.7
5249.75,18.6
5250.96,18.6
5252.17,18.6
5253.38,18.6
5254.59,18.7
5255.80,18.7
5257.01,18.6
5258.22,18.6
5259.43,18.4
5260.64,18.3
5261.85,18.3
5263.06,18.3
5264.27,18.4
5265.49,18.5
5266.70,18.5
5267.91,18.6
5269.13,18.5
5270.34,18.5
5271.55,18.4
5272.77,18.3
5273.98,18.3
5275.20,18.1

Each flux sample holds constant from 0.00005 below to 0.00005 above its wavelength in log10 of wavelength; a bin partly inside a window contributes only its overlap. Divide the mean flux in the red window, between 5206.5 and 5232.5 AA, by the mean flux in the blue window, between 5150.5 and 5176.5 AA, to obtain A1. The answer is 0.7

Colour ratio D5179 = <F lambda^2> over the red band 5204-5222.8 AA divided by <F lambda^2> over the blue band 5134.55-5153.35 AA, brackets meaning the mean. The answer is 0.7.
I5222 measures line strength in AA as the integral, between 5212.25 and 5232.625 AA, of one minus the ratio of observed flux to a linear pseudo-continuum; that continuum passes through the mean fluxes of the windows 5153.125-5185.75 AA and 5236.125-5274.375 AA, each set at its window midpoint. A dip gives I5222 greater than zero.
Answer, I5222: 1.97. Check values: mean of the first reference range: 25.5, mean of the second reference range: 18.6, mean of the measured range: 19.2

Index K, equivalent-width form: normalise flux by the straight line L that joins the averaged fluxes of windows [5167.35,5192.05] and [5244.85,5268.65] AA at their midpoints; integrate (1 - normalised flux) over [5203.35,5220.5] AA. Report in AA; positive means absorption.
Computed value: 1.7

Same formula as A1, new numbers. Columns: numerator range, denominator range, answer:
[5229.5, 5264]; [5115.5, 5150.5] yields 0.77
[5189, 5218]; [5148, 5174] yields 0.75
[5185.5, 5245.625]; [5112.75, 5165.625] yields 0.79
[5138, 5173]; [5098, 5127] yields 1.27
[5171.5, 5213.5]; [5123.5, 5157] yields 0.85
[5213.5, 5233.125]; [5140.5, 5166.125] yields 0.71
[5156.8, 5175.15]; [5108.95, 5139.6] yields 1.16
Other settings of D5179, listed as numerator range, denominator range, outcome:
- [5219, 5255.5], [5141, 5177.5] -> 0.73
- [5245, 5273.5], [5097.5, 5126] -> 0.93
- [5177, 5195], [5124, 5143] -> 0.94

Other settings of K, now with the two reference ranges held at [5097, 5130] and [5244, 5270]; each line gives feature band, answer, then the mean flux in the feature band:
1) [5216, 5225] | 0.0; 19.2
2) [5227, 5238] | 0.0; 19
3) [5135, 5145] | -2.4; 25.8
